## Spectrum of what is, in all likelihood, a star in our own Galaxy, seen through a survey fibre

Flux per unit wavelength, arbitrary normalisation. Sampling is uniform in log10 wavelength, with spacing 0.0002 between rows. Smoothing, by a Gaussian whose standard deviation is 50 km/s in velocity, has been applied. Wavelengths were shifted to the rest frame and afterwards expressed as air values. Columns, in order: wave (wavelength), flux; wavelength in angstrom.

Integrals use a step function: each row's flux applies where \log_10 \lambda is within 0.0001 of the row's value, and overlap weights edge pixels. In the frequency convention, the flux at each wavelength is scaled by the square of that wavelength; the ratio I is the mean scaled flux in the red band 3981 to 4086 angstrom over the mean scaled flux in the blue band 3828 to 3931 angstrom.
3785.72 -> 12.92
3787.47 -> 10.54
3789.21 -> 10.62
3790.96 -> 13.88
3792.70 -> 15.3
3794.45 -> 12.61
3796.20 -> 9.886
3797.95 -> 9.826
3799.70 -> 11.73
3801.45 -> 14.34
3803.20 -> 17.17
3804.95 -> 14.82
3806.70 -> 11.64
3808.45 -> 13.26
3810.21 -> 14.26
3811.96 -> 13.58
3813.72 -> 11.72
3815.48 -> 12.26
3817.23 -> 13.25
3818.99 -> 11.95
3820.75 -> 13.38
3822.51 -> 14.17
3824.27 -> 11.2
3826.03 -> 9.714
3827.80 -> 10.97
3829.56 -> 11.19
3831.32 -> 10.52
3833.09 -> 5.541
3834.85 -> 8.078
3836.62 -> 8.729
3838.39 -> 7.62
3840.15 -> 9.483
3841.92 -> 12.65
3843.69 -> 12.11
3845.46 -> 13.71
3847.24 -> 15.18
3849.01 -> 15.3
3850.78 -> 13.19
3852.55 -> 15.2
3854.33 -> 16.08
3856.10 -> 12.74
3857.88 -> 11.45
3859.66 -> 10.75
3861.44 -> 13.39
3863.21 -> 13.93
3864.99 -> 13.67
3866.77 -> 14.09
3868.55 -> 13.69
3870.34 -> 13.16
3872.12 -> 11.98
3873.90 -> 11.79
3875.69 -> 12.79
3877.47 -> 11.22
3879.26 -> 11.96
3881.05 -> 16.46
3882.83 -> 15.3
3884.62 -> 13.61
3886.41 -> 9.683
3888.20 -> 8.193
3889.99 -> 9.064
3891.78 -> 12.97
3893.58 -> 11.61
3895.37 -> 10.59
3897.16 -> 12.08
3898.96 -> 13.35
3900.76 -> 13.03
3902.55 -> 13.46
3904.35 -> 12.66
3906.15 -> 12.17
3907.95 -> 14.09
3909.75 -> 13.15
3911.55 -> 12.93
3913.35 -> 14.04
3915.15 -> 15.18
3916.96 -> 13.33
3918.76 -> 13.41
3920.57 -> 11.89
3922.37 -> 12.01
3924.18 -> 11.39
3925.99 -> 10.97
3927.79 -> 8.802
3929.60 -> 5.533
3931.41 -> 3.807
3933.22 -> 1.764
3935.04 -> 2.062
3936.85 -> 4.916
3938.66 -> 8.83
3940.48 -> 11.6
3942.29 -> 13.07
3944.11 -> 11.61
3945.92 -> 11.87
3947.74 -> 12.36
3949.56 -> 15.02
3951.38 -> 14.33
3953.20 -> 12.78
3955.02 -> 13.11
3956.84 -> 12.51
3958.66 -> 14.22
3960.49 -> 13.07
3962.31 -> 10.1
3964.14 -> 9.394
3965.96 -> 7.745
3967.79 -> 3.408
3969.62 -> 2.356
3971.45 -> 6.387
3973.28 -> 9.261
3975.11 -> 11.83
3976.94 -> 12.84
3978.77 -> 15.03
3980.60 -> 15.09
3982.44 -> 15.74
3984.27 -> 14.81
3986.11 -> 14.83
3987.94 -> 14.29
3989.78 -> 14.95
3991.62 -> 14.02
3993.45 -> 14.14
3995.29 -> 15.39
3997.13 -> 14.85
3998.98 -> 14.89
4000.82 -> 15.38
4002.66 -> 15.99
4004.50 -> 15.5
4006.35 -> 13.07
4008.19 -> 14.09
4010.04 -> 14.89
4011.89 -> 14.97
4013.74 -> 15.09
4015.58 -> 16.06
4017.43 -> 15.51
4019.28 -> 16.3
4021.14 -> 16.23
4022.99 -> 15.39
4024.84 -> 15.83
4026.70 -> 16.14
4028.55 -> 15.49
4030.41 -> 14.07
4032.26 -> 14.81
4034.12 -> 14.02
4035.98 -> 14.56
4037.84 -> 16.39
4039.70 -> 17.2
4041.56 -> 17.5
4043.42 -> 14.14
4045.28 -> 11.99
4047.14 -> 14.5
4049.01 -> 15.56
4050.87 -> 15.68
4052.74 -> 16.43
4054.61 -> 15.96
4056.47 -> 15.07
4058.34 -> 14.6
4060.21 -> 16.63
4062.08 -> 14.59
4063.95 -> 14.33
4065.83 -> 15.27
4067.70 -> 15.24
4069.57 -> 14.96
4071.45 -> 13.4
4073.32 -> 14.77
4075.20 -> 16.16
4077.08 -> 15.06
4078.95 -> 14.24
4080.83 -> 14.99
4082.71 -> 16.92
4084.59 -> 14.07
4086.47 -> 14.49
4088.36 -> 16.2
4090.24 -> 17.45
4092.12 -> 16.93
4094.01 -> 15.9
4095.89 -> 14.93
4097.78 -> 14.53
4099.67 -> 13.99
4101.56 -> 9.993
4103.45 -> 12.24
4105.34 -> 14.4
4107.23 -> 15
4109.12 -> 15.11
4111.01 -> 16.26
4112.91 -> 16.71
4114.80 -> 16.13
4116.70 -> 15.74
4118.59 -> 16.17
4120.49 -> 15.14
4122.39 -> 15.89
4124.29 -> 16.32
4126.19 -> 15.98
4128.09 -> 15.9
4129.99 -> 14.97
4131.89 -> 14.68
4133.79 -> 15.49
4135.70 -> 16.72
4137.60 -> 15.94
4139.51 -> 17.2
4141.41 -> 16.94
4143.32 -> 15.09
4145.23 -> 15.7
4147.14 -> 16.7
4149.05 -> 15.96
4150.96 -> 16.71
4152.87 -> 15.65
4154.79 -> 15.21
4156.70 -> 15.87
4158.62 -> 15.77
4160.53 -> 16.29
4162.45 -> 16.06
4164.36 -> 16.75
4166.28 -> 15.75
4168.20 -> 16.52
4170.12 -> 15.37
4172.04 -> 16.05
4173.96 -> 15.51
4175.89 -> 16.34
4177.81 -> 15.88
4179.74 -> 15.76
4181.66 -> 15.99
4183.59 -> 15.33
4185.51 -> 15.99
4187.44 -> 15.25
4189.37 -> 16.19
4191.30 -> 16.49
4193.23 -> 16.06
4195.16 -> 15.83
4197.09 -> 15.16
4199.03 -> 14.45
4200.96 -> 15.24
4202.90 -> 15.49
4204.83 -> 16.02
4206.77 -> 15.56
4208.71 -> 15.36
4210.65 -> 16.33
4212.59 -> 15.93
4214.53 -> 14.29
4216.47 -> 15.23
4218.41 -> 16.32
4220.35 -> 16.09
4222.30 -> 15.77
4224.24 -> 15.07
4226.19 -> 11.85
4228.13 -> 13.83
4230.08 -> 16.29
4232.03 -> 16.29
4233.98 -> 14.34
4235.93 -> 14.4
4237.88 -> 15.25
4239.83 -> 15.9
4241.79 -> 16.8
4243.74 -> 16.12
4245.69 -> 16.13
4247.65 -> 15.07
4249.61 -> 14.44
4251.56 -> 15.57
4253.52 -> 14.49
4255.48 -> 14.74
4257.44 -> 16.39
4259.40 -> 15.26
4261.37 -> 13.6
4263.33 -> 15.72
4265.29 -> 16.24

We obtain 1.35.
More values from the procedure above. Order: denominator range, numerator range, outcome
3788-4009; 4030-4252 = 1.44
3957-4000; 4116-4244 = 1.43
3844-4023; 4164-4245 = 1.43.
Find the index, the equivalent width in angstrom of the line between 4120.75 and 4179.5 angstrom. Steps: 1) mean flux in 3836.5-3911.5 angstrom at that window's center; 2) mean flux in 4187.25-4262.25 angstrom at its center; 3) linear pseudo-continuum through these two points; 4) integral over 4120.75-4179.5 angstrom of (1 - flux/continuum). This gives -4.7 angstrom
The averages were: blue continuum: 12.6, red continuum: 15.4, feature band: 16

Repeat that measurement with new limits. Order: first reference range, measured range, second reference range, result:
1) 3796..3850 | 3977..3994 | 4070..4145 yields -1.0 angstrom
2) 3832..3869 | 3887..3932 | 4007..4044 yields 5.6 angstrom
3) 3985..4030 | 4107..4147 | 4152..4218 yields -0.9 angstrom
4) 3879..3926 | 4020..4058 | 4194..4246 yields -4.3 angstrom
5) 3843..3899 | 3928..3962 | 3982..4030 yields 9.7 angstrom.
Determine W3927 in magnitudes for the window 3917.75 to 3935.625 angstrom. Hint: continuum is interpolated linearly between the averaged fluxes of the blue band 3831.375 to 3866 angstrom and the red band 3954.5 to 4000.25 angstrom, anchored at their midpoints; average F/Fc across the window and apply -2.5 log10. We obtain 0.41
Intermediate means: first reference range 12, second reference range 12.2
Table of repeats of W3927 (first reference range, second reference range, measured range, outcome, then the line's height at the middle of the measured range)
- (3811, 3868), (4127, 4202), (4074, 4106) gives 0.011 mag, 15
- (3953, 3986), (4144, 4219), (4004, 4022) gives -0.244 mag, 12.1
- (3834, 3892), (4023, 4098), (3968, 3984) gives 0.279 mag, 14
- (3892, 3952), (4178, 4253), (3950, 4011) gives -0.066 mag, 12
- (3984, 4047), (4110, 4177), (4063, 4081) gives 0.046 mag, 15.5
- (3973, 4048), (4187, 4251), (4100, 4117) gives 0.042 mag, 15.1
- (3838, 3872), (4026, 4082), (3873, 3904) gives 0.104 mag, 13.4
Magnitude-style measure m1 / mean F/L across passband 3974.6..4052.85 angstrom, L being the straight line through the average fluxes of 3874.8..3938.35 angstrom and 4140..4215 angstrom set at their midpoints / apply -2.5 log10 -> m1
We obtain -0.16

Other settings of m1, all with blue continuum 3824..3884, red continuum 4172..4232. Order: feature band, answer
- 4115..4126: -0.080 mag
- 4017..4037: -0.107 mag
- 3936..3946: 0.265 mag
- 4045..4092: -0.071 mag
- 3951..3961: -0.009 mag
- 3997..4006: -0.120 mag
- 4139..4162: -0.073 mag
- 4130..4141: -0.076 mag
